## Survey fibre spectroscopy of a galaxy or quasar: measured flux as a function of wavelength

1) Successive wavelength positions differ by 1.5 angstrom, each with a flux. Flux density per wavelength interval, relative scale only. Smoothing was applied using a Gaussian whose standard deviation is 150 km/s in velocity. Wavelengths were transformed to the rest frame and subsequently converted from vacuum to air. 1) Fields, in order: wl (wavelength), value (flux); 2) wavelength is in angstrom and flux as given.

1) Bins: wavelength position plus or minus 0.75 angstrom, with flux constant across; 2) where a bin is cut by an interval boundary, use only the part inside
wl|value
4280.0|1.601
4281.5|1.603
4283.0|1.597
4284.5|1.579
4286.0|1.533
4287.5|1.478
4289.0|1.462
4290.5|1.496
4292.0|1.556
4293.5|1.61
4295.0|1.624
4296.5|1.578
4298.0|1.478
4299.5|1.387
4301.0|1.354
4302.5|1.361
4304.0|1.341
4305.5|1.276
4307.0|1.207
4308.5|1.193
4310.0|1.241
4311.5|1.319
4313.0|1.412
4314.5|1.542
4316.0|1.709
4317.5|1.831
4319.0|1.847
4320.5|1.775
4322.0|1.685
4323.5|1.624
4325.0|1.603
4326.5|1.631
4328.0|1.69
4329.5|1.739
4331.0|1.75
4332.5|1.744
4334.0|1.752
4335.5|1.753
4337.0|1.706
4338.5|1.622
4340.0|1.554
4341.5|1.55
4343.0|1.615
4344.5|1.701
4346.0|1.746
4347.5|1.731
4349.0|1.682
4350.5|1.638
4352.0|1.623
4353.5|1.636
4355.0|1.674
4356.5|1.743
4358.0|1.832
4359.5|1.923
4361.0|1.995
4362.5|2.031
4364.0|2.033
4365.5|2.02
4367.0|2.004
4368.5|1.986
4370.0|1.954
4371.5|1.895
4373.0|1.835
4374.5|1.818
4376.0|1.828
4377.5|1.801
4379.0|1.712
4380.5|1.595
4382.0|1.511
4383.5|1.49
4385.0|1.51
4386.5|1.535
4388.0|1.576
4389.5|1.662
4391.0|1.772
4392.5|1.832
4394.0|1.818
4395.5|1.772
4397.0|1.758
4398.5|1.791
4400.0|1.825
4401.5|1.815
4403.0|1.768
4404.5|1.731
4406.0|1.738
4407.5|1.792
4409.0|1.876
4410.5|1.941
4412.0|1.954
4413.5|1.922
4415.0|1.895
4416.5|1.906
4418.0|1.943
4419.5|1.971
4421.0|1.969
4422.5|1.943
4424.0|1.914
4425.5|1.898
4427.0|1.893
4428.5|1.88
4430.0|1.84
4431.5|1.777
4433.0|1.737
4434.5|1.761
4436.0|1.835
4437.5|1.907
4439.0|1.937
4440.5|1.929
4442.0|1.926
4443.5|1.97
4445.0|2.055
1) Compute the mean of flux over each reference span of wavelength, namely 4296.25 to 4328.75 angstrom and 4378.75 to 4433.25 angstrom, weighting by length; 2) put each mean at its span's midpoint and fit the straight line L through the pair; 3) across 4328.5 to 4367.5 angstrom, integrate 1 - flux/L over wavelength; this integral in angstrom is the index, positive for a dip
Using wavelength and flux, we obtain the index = -3.5 angstrom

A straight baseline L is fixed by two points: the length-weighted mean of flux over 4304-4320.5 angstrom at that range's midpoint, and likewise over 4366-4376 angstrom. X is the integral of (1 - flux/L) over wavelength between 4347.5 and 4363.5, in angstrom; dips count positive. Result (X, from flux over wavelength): 0.15 angstrom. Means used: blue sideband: 1.47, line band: 1.78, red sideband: 1.91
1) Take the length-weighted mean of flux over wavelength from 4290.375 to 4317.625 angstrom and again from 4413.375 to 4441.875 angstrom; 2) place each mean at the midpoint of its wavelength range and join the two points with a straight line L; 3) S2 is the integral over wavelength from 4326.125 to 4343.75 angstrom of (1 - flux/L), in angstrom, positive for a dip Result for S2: -1.4 angstrom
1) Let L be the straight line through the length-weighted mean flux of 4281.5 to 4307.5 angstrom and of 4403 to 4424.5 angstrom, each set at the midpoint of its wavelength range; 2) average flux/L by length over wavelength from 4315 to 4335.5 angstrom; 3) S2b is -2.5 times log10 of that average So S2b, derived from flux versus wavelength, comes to -0.09 mag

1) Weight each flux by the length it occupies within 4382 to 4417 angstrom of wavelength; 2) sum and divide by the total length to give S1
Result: 1.76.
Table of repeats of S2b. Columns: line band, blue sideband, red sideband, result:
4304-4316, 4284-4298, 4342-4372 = 0.21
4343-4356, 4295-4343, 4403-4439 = -0.02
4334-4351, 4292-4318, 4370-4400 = -0.07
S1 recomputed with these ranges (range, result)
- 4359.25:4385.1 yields 1.84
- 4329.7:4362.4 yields 1.72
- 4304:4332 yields 1.56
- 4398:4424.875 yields 1.87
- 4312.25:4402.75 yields 1.74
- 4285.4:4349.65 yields 1.57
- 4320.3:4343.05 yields 1.67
